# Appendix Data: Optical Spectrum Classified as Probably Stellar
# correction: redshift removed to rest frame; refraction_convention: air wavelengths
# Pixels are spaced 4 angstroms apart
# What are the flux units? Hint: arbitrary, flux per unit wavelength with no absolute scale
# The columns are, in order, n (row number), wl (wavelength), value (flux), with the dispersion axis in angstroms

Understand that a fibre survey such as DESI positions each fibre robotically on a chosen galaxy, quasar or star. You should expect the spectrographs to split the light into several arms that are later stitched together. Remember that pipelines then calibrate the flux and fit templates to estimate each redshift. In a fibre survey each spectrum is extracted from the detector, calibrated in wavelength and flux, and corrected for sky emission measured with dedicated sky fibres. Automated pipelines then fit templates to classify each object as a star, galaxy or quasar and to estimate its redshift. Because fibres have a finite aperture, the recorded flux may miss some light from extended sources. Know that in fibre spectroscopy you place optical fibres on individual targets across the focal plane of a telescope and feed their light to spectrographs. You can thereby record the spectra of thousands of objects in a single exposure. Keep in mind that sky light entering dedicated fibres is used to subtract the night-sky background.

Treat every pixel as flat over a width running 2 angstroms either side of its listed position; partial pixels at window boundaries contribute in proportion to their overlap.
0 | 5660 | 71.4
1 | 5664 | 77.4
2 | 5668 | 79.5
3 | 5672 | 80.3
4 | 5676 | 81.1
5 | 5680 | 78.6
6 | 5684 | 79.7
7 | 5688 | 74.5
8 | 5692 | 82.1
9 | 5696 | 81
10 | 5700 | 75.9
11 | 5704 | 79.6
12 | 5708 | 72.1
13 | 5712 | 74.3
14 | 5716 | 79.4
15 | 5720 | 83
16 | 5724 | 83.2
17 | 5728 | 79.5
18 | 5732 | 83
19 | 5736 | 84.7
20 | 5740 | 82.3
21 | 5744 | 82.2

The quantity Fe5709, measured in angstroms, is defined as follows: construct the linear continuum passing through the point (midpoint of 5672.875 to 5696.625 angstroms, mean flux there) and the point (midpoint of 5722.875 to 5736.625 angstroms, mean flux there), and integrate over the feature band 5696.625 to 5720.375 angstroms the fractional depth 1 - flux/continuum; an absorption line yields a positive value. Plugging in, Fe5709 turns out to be 1.1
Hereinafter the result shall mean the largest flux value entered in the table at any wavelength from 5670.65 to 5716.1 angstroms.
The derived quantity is 82.1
